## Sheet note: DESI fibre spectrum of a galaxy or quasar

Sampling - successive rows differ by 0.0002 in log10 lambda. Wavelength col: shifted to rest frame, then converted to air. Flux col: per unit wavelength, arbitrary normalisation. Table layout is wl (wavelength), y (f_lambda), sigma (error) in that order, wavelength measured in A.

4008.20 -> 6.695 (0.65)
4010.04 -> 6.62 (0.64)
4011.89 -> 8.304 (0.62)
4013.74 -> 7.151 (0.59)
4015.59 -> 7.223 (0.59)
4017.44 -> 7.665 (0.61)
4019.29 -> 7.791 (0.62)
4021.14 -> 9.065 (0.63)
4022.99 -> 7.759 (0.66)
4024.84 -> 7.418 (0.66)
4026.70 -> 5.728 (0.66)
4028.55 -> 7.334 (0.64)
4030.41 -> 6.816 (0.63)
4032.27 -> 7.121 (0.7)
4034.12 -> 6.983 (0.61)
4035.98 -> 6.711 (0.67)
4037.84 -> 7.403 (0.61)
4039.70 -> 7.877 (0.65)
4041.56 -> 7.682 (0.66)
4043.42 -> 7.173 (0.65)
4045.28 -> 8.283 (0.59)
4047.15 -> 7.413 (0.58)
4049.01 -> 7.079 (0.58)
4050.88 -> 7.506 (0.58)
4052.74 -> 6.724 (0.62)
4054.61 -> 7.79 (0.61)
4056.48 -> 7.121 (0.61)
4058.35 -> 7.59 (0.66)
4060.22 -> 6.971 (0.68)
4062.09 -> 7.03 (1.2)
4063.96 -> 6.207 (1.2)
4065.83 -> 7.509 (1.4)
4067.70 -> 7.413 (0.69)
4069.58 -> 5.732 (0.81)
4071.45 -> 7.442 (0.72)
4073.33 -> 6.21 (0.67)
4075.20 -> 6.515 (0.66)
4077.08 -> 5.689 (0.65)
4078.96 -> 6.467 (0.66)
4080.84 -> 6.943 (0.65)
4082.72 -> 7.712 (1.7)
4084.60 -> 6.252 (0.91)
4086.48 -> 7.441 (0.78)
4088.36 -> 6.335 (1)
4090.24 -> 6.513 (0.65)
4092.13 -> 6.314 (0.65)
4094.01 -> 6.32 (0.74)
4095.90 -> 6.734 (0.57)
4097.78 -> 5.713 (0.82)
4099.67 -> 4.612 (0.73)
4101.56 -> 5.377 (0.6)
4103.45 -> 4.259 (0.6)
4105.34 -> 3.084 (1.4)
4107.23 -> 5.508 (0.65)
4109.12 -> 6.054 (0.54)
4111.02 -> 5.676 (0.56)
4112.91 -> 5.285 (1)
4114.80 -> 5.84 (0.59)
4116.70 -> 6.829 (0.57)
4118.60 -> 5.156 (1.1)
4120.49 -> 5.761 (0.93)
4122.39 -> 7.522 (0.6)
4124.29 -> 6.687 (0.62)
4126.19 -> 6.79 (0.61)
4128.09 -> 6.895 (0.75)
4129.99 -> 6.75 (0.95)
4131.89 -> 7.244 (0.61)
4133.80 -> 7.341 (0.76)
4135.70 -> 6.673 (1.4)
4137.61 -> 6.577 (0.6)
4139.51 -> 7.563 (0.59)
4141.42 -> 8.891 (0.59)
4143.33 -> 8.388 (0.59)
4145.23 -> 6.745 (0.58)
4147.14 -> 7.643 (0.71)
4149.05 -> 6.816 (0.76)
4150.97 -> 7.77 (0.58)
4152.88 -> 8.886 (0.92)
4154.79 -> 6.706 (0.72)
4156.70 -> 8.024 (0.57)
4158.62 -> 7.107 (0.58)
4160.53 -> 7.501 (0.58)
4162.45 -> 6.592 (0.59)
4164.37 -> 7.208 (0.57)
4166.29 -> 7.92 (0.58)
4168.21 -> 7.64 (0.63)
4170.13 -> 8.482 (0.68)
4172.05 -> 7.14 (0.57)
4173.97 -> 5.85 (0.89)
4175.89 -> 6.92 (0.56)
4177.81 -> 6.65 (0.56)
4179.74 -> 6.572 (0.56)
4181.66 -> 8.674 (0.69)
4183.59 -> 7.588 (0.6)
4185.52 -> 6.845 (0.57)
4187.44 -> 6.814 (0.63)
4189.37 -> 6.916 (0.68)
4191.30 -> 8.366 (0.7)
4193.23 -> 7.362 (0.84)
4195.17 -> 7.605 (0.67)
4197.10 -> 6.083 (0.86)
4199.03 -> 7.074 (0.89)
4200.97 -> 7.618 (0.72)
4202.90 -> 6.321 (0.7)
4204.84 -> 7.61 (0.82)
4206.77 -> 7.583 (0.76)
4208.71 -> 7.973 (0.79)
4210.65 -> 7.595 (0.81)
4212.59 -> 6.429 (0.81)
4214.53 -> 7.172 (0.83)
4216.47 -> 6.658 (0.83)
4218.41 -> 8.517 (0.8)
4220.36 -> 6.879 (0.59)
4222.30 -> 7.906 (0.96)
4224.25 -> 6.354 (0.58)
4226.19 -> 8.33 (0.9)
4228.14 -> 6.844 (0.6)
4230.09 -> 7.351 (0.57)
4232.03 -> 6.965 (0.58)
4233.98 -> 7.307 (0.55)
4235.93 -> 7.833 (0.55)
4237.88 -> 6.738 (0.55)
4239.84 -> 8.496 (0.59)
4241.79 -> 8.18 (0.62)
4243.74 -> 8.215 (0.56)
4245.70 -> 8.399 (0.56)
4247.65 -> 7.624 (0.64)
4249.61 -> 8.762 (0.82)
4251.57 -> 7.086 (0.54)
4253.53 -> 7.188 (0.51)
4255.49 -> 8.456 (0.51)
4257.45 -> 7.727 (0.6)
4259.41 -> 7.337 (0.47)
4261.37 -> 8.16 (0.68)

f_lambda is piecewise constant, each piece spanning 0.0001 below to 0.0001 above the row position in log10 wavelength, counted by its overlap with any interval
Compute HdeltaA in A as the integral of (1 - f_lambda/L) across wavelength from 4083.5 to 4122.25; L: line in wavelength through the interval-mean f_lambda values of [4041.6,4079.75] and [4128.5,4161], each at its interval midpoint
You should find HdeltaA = 7.6 A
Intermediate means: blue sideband 7.01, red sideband 7.44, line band 5.8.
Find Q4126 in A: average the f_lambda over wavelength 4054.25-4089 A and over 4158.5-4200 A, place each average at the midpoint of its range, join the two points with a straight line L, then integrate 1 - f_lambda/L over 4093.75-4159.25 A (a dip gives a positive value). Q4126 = 4.6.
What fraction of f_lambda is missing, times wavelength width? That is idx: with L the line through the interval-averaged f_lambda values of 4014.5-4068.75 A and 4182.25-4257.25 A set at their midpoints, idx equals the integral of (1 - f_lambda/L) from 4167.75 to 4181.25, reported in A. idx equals 0.6 A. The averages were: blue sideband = 7.32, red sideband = 7.46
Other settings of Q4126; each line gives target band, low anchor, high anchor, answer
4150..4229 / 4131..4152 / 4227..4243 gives 1.5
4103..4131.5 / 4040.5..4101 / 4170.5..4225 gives 4.2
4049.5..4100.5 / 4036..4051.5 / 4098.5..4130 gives 0.2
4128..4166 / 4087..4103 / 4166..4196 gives -3.4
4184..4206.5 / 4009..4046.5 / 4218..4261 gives 1.3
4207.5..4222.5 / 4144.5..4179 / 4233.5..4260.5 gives 0.5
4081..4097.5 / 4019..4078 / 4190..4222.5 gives 1.2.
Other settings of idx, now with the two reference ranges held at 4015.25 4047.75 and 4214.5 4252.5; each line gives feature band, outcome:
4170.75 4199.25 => 1.6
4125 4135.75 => 0.8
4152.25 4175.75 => 0.5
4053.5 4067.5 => 0.5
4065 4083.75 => 1.8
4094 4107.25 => 4.2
